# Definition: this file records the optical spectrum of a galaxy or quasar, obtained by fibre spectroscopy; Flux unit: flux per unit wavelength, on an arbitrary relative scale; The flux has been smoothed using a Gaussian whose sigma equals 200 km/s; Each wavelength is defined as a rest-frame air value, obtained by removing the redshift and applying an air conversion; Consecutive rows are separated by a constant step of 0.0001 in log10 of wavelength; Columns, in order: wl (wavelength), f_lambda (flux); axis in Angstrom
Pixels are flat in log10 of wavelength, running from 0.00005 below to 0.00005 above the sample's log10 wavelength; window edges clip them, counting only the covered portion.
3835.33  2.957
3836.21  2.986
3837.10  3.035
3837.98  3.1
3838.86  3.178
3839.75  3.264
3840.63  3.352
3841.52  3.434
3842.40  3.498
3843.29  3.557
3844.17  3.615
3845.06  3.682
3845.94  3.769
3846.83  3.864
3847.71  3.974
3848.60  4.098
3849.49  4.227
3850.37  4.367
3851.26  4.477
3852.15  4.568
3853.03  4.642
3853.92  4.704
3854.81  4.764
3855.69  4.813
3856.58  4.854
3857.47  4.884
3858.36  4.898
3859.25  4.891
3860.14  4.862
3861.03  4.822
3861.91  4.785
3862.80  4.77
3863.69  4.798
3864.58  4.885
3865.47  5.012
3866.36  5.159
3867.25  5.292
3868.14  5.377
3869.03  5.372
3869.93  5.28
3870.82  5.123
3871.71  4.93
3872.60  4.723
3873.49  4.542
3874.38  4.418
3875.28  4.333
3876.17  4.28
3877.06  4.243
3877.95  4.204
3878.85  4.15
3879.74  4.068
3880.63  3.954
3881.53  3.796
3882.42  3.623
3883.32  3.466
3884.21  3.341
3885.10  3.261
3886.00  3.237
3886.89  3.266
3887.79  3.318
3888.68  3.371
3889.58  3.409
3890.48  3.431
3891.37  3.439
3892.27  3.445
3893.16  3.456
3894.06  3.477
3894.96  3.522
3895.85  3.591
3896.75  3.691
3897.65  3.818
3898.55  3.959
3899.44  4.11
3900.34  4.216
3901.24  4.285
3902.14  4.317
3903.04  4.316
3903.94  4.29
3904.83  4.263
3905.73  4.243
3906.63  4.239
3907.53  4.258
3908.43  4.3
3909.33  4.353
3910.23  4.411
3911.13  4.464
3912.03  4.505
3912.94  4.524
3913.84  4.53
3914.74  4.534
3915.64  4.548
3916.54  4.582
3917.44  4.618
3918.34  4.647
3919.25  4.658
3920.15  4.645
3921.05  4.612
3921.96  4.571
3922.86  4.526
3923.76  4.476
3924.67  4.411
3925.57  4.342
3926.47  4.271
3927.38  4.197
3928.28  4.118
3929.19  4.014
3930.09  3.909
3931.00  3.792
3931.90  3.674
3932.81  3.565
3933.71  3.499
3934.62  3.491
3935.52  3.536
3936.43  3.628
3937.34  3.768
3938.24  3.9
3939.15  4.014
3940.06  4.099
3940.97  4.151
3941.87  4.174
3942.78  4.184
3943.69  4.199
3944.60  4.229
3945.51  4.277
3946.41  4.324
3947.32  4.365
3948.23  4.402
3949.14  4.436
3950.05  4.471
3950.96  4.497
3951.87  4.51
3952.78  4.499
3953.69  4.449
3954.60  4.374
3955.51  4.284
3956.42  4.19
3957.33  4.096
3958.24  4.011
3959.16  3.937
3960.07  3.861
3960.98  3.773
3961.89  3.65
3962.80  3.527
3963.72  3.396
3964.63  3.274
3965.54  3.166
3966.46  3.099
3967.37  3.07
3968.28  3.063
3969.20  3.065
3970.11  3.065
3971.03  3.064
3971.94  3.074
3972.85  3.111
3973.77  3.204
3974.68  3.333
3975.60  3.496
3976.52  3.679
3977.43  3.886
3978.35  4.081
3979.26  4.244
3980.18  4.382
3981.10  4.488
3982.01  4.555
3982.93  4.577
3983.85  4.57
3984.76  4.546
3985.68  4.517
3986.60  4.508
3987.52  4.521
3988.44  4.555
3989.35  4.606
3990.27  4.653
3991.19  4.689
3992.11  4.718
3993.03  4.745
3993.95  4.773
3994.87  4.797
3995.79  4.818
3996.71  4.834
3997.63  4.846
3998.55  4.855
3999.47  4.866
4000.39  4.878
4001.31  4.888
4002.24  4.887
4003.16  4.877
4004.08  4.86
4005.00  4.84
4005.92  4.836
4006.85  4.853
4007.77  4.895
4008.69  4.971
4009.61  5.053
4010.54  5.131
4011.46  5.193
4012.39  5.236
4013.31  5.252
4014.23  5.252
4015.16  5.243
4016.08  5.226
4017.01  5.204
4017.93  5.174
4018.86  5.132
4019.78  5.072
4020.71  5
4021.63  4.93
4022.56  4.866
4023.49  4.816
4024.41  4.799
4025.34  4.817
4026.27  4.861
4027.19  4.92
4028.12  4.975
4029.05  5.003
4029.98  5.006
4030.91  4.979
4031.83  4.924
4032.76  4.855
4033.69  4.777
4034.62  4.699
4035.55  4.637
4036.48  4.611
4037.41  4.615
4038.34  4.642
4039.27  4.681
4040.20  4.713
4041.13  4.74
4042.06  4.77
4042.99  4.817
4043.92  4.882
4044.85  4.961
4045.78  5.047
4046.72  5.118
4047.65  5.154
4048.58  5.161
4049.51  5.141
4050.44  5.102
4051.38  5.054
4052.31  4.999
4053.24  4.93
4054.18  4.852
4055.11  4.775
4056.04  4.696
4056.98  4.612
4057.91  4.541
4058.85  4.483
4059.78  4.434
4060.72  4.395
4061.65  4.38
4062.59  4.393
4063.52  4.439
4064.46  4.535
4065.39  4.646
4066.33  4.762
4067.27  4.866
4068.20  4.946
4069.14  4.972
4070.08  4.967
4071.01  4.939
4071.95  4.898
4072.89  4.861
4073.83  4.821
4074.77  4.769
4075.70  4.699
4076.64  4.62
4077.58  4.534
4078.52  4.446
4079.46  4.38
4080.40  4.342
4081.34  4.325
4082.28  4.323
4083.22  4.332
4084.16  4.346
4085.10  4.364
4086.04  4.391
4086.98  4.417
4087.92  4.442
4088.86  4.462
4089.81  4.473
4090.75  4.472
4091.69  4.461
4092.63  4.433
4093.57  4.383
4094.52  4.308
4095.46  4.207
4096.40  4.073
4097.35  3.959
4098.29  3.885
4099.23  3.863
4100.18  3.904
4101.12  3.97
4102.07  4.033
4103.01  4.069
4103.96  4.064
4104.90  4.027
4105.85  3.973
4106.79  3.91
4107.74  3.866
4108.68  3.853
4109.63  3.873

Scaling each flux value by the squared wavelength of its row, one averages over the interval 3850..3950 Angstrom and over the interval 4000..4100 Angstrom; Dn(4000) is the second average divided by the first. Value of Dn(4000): 1.2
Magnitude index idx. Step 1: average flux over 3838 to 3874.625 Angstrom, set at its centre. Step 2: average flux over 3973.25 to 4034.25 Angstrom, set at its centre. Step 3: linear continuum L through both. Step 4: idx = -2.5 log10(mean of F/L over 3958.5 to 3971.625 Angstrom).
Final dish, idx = 0.36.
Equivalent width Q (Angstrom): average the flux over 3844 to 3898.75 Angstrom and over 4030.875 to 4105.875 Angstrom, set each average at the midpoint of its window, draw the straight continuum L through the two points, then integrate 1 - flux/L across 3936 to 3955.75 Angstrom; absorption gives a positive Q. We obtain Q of 0.58 Angstrom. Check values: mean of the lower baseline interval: 4.23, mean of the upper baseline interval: 4.58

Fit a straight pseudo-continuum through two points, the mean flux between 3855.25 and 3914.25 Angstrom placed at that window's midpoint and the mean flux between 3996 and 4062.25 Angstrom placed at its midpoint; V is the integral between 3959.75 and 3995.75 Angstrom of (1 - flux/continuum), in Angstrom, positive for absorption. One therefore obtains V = 5.6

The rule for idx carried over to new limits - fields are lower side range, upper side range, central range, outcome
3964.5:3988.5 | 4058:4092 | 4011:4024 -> -0.239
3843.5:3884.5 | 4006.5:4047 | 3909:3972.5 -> 0.162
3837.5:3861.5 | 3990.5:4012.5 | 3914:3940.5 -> 0.090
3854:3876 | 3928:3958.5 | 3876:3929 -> 0.106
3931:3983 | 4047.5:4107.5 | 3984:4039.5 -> -0.174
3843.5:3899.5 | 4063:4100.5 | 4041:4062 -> -0.090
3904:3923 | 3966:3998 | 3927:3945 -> 0.117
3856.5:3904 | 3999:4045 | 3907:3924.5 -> -0.027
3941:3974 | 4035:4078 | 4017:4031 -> -0.114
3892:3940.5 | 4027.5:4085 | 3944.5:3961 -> 0.004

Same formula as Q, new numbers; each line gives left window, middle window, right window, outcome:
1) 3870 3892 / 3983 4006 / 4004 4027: 0.6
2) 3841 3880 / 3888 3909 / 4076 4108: 2.8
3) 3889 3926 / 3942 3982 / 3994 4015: 6.5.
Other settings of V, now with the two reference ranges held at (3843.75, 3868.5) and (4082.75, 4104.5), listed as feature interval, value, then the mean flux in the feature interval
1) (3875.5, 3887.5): 2.1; 3.77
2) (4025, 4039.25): -1.6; 4.82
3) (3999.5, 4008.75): -1.1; 4.87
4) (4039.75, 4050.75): -1.7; 4.97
